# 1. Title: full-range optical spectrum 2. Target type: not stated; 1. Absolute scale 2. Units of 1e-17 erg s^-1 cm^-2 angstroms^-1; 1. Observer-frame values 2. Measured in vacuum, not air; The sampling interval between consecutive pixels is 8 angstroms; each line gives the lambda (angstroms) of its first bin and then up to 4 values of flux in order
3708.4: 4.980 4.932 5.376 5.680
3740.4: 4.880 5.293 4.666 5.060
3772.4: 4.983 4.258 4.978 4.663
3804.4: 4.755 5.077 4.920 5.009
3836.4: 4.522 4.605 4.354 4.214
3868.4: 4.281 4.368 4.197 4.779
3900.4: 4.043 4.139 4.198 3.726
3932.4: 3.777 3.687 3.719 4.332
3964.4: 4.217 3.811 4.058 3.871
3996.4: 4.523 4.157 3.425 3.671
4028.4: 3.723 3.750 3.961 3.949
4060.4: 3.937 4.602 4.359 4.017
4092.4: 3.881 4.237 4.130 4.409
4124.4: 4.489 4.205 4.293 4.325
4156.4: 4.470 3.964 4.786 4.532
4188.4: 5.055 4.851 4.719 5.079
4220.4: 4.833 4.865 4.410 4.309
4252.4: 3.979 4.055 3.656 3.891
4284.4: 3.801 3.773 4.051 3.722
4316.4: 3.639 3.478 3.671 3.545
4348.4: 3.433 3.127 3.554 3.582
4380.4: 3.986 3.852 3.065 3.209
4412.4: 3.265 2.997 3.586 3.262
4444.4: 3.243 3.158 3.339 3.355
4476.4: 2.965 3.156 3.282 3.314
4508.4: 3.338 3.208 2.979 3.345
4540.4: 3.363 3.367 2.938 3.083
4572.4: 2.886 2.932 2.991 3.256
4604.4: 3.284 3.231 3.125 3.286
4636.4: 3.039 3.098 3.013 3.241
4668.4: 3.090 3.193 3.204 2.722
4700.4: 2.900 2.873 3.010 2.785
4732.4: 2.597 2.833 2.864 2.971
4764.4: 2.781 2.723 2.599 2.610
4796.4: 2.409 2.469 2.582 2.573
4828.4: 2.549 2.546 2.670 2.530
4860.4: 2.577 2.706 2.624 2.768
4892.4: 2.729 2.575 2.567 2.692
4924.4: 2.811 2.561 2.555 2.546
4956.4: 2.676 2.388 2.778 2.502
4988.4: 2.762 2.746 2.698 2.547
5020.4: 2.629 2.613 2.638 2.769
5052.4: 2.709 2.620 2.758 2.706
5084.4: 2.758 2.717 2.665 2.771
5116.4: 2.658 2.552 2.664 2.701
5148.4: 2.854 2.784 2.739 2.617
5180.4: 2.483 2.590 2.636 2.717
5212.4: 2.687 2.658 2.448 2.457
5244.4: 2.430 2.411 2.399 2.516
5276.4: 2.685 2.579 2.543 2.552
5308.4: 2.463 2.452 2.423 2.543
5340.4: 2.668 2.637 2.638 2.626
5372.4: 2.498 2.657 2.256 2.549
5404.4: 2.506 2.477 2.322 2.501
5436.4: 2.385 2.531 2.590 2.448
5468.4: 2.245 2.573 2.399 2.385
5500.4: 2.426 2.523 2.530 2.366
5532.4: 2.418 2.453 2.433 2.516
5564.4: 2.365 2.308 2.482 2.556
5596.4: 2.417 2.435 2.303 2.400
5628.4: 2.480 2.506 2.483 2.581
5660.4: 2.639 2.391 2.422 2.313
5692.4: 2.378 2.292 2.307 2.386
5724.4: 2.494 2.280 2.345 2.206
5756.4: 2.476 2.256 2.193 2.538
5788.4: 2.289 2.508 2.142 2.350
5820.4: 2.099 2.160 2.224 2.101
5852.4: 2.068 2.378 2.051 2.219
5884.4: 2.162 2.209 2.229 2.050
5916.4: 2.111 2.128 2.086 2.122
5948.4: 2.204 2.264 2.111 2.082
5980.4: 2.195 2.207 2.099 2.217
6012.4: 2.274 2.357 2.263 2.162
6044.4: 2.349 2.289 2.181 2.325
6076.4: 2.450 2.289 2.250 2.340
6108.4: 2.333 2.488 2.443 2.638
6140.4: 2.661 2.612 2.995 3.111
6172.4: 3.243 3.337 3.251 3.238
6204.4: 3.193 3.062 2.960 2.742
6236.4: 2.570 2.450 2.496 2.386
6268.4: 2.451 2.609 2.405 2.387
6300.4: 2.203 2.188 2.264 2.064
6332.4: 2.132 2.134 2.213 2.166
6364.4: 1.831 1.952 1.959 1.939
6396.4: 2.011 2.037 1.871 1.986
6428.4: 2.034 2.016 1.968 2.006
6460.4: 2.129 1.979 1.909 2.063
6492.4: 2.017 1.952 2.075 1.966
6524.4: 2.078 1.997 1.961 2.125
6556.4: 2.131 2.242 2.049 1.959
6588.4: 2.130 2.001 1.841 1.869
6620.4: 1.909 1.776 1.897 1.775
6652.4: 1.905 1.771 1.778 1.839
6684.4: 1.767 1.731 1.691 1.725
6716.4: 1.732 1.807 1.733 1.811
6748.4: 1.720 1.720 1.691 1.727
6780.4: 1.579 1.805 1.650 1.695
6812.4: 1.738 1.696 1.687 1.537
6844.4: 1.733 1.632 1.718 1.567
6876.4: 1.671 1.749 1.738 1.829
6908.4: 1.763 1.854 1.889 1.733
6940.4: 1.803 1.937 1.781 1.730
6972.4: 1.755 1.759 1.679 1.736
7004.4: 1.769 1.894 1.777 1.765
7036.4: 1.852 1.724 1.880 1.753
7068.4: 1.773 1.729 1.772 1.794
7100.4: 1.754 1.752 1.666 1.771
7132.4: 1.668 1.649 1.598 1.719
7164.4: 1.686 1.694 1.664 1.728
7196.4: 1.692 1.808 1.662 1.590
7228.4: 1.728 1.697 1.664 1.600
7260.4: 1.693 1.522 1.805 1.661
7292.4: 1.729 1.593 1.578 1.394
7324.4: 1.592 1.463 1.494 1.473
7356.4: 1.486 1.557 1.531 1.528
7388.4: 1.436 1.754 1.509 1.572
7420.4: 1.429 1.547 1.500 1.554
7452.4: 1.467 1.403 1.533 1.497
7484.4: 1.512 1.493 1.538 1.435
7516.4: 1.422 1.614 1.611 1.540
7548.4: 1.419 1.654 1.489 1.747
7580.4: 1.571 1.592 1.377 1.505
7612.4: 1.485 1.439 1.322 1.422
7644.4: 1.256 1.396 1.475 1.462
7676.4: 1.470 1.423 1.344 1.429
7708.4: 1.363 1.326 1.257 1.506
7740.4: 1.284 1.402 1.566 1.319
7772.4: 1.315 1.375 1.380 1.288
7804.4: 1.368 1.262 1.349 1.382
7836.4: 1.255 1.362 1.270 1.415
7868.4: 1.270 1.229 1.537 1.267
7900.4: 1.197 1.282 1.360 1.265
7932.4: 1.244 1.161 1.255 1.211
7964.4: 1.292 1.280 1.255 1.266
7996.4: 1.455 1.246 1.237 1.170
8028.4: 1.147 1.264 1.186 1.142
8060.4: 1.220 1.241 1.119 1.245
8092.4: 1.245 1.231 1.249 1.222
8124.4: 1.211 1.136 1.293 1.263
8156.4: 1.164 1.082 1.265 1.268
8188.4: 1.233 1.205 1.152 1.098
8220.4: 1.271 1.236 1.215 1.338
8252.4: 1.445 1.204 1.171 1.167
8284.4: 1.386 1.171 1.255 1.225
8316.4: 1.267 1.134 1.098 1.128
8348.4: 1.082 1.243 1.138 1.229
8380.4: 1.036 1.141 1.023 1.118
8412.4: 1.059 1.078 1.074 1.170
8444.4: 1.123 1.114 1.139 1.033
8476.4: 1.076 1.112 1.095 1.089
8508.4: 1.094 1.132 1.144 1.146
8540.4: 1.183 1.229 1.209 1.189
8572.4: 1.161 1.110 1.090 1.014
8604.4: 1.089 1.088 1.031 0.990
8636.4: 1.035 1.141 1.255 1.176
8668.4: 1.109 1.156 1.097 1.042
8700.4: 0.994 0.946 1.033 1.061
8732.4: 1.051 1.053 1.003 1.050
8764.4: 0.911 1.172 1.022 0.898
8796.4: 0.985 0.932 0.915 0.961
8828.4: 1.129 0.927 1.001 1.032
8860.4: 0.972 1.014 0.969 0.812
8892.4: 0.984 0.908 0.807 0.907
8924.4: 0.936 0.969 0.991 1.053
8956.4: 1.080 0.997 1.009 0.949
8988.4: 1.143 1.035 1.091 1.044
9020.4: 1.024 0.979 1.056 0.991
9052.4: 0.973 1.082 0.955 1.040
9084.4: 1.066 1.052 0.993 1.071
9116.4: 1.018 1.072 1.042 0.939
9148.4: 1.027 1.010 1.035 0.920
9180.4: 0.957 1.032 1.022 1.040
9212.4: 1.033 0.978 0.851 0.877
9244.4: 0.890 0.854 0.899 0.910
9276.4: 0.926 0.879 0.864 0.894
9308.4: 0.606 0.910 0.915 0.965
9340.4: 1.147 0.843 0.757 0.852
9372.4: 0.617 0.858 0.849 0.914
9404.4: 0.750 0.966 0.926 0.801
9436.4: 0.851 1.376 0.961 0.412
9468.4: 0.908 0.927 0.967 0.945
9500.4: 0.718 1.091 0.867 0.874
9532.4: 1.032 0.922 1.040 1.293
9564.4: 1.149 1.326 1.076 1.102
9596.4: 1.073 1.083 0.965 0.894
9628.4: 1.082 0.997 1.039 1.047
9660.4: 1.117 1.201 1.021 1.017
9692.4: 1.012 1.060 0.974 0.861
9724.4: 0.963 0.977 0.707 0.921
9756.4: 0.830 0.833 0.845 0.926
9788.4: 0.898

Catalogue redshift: 1.21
